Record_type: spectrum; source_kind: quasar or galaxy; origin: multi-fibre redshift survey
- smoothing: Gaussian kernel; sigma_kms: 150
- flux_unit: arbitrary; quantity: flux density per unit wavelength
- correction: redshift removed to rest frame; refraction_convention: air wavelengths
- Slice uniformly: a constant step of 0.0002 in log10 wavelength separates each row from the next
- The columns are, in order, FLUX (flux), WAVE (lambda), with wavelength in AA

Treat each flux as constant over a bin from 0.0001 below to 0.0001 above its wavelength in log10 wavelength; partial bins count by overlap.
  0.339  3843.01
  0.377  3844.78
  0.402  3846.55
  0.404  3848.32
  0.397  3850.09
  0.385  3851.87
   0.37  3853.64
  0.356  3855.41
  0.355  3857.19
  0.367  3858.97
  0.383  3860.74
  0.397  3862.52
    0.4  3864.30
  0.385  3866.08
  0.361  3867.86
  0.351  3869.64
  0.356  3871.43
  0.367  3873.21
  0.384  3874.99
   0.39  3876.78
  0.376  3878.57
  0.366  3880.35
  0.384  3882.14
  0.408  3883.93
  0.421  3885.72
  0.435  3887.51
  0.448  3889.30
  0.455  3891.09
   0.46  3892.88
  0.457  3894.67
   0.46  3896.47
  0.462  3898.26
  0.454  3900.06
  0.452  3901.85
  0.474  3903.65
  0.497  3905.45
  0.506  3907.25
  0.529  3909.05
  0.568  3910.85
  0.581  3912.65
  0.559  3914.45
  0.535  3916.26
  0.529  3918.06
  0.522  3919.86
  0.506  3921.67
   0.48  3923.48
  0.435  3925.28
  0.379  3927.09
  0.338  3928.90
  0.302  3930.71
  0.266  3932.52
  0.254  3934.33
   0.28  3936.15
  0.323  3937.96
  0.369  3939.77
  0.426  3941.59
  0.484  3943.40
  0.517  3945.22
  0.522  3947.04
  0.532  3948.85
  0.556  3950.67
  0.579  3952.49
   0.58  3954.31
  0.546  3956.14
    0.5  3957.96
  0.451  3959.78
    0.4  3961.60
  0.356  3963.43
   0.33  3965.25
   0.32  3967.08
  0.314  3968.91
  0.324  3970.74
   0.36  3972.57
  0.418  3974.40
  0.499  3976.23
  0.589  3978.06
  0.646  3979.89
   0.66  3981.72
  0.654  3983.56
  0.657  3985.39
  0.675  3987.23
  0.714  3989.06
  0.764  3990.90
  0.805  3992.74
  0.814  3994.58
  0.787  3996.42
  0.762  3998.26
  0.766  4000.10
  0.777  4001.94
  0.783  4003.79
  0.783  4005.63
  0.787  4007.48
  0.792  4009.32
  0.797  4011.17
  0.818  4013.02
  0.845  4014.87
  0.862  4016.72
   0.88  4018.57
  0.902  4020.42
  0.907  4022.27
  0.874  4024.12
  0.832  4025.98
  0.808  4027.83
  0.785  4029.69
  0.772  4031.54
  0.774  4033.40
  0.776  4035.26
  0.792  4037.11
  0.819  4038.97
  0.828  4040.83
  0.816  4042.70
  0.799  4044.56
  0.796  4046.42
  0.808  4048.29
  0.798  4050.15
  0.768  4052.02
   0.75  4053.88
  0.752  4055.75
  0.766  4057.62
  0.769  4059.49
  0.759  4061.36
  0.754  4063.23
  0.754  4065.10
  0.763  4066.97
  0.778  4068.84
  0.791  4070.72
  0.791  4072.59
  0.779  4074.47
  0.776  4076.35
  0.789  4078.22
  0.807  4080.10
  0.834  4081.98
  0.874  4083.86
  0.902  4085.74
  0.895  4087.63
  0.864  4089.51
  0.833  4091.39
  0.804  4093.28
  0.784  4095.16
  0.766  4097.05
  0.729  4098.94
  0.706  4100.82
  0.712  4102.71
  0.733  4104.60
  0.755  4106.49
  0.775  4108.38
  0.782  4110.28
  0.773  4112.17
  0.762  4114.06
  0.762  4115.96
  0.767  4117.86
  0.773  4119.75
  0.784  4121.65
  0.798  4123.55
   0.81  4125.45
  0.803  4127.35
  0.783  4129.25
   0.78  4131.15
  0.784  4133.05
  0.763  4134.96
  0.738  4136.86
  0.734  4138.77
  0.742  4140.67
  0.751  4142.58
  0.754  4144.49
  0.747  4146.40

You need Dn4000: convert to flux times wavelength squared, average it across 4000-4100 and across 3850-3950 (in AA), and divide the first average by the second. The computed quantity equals 2.04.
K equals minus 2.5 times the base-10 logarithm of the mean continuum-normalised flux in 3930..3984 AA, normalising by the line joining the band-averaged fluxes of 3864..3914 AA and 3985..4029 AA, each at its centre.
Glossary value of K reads 0.41 mag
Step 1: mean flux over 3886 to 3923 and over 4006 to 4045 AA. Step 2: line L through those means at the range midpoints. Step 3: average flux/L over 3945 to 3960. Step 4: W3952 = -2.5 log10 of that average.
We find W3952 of 0.164 mag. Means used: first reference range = 0.493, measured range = 0.536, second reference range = 0.822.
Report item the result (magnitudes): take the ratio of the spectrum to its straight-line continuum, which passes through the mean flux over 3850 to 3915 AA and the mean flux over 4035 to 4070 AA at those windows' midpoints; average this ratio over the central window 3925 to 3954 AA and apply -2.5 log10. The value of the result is 0.31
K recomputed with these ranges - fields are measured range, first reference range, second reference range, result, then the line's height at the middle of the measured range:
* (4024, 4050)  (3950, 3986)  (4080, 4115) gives -0.23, 0.65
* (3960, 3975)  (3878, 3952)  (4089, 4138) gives 0.44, 0.534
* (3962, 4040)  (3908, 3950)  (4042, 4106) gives -0.12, 0.616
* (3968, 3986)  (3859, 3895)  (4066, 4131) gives 0.13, 0.574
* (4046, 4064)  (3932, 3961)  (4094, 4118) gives -0.17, 0.657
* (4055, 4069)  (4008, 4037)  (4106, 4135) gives 0.06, 0.808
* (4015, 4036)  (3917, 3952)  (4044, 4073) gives -0.22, 0.681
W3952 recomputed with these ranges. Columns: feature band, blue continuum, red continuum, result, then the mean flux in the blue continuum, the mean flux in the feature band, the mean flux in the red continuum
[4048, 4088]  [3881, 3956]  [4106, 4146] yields -0.161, 0.457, 0.792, 0.77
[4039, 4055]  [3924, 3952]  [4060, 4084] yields -0.119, 0.403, 0.796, 0.785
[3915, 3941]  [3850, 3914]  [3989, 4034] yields 0.365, 0.424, 0.397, 0.81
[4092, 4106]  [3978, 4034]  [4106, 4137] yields 0.039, 0.78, 0.75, 0.777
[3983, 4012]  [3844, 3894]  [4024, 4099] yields -0.146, 0.391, 0.759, 0.798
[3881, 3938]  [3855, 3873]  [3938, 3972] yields -0.093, 0.371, 0.444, 0.446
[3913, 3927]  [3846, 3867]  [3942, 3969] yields -0.153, 0.383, 0.505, 0.47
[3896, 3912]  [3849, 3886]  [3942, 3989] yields -0.158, 0.378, 0.491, 0.502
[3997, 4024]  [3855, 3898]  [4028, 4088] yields -0.187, 0.398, 0.82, 0.793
